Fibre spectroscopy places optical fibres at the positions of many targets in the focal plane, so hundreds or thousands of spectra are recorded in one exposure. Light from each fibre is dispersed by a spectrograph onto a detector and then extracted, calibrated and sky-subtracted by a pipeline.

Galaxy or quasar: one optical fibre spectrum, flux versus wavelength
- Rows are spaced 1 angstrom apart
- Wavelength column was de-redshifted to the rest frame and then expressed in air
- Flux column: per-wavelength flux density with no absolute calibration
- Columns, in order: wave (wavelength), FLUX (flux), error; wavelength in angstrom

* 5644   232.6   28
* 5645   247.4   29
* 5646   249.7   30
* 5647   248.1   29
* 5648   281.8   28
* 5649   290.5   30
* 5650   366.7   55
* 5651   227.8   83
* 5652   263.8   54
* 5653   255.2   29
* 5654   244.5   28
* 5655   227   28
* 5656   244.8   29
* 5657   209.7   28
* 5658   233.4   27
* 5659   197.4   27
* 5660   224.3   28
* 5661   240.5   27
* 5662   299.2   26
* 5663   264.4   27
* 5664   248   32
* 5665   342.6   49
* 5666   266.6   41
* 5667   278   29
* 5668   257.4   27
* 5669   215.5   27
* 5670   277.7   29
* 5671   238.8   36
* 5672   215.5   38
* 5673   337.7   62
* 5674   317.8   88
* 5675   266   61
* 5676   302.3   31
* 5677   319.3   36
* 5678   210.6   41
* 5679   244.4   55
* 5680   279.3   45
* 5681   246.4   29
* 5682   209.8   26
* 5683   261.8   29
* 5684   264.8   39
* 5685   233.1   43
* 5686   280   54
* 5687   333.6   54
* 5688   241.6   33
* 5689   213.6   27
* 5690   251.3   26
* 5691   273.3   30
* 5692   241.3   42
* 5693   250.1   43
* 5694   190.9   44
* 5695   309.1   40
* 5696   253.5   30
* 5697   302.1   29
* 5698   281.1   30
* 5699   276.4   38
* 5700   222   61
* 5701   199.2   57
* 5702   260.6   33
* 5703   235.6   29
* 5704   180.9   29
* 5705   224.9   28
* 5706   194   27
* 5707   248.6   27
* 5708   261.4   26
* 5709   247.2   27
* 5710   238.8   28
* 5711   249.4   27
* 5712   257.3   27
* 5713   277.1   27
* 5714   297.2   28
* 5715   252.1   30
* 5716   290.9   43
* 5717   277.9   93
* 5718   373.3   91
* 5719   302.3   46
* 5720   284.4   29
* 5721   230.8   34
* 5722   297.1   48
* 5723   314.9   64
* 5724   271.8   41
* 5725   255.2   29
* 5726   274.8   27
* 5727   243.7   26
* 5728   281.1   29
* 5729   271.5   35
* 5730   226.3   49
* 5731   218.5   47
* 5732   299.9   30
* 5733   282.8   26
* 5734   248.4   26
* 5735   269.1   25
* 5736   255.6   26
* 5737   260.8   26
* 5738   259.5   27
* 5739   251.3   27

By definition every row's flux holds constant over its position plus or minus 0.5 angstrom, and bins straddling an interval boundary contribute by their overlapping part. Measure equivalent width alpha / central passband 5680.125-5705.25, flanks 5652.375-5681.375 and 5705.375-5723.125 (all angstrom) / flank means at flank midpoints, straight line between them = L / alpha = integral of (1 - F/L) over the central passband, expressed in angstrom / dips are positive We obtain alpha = 1.43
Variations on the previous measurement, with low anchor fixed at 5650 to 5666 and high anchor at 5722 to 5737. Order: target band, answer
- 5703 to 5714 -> 0.9 angstrom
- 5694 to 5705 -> 0.5 angstrom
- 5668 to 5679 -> -0.6 angstrom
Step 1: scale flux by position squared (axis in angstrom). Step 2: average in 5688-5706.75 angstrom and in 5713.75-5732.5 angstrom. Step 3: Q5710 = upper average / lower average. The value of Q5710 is 1.15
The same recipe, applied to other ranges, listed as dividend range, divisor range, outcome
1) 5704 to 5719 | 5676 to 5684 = 1.03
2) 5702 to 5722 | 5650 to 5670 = 1.05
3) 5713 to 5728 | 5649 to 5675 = 1.11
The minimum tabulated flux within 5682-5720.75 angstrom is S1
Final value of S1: 180.9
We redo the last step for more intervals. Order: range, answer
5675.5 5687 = 209.8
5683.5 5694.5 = 190.9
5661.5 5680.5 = 210.6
